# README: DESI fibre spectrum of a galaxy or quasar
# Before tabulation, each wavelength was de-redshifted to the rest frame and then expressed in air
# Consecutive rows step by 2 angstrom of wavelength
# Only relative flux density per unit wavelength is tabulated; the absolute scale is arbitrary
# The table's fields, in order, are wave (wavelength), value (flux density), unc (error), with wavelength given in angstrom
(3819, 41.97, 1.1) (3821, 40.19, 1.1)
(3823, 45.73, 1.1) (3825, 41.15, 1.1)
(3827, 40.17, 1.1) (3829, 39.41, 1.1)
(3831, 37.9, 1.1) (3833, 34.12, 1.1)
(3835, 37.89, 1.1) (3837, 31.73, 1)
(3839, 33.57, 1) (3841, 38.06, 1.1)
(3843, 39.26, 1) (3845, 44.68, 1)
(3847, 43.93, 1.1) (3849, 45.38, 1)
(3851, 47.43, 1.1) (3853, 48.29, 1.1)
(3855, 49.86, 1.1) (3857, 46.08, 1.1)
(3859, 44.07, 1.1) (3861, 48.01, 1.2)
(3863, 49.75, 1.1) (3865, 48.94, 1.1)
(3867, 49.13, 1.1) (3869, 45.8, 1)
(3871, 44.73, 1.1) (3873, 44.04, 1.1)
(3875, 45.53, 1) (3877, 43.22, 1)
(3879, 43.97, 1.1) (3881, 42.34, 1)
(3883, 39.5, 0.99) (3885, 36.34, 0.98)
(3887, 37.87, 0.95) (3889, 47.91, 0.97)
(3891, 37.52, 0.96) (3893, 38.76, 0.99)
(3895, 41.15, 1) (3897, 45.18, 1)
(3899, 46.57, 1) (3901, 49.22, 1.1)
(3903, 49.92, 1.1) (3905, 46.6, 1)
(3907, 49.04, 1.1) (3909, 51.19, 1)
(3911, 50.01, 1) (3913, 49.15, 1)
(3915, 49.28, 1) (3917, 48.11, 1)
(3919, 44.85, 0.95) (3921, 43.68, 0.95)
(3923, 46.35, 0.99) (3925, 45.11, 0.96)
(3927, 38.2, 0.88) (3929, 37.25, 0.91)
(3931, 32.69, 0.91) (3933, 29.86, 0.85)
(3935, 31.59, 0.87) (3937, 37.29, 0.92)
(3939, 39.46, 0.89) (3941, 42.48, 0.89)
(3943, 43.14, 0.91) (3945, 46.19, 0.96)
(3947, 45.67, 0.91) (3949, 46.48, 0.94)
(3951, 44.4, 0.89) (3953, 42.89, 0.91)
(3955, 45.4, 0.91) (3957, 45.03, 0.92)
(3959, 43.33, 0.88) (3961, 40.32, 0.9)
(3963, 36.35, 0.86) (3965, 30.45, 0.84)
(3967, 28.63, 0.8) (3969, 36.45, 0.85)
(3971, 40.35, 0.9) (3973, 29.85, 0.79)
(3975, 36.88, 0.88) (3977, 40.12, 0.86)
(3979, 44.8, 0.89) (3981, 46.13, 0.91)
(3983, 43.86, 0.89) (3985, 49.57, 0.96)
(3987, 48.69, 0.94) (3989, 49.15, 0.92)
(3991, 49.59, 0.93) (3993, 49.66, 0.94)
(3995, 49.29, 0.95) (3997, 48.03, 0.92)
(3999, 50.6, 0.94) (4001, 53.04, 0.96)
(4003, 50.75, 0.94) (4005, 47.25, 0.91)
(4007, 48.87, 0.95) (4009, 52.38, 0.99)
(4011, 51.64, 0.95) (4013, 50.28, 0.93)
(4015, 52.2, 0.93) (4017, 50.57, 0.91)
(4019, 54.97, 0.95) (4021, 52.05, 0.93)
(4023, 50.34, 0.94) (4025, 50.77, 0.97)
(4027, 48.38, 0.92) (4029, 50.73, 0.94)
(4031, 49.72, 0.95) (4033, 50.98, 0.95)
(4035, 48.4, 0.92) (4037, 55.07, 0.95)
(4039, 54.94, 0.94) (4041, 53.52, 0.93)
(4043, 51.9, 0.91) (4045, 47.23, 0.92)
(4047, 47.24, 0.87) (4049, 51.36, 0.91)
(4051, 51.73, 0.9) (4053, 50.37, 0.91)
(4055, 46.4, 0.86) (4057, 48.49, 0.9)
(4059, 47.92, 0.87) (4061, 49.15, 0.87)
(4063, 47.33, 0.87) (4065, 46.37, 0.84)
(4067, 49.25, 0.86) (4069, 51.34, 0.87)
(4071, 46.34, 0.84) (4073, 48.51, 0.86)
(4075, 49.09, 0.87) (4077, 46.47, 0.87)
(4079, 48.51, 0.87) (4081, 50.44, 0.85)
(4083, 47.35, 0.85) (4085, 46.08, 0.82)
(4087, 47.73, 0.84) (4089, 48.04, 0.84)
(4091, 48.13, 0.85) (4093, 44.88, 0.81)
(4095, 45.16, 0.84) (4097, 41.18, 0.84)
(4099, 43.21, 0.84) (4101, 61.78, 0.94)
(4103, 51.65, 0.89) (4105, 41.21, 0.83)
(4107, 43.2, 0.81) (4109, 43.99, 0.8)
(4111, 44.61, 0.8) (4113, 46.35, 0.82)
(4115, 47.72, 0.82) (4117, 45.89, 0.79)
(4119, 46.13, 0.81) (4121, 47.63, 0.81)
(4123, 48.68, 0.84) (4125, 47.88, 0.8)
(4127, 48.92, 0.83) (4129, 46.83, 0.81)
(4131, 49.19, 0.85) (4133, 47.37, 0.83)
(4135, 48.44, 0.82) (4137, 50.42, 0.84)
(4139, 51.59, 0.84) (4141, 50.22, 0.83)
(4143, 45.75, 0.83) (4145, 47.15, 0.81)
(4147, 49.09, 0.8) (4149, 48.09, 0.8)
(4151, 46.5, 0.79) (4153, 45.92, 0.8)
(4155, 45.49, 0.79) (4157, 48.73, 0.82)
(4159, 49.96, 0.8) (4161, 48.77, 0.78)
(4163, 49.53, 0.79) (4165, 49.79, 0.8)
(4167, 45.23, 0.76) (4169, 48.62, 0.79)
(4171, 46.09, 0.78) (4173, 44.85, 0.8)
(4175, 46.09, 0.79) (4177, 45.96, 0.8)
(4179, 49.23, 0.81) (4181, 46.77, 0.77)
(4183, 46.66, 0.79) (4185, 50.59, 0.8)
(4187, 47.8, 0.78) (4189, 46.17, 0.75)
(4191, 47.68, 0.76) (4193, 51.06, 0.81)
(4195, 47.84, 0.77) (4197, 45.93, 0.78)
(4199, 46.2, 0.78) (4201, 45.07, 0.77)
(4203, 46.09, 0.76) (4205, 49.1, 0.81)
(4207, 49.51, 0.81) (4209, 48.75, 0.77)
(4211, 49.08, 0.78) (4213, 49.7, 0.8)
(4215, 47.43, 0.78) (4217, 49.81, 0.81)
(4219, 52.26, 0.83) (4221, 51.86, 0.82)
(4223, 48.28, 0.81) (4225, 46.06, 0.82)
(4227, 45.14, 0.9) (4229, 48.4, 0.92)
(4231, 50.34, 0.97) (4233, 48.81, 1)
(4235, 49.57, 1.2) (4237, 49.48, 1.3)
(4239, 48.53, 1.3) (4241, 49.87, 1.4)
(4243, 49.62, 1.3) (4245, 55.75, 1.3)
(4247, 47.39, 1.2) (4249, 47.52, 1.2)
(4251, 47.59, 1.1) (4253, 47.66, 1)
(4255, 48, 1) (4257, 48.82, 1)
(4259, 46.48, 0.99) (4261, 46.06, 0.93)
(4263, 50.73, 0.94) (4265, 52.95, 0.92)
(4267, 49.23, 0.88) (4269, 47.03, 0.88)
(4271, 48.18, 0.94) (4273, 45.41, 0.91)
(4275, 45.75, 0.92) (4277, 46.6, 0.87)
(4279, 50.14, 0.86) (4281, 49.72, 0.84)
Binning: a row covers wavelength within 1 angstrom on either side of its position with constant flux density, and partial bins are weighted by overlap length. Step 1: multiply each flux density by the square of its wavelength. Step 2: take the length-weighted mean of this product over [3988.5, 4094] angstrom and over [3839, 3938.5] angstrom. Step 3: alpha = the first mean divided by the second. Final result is 1.2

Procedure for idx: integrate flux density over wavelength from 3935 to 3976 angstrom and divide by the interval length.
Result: 39.8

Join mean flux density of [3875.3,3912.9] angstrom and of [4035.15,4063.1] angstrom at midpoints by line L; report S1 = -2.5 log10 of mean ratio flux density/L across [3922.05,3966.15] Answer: 0.147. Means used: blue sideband 44.4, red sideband 50.2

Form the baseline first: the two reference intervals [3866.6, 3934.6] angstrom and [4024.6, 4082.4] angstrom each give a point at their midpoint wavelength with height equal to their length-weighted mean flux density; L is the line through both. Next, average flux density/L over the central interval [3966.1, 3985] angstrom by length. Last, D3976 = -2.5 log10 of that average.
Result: 0.19 mag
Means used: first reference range 43.7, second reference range 49.6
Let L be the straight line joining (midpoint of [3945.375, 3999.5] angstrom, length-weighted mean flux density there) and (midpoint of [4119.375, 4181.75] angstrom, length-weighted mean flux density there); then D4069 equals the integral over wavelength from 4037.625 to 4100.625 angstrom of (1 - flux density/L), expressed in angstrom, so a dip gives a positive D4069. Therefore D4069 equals -3.9 angstrom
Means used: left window 43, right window 47.9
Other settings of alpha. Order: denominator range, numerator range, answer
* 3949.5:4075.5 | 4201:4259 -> 1.15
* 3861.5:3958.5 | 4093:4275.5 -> 1.26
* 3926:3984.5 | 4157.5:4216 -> 1.35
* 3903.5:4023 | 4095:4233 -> 1.18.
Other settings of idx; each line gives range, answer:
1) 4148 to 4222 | 48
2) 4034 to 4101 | 48.7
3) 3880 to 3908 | 43.4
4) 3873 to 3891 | 41.9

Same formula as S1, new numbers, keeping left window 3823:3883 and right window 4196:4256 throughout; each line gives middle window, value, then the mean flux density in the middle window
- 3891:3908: -0.04 mag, 45.3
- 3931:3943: 0.21 mag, 36.4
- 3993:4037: -0.12 mag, 50.6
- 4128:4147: -0.03 mag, 48.6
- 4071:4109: -0.02 mag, 47.3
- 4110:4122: 0.01 mag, 46.4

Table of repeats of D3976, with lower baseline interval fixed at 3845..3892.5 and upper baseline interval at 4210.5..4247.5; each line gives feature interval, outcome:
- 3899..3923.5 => -0.066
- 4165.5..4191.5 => 0.037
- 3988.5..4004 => -0.083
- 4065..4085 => -0.022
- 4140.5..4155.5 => 0.025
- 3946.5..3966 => 0.096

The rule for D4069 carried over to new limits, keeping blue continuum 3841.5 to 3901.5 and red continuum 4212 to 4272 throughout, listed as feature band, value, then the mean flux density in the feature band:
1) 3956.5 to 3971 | 2.66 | 37.2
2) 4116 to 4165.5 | -0.45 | 48.1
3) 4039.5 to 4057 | -1.30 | 50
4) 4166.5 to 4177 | 0.41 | 46.2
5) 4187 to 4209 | 0.40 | 47.5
